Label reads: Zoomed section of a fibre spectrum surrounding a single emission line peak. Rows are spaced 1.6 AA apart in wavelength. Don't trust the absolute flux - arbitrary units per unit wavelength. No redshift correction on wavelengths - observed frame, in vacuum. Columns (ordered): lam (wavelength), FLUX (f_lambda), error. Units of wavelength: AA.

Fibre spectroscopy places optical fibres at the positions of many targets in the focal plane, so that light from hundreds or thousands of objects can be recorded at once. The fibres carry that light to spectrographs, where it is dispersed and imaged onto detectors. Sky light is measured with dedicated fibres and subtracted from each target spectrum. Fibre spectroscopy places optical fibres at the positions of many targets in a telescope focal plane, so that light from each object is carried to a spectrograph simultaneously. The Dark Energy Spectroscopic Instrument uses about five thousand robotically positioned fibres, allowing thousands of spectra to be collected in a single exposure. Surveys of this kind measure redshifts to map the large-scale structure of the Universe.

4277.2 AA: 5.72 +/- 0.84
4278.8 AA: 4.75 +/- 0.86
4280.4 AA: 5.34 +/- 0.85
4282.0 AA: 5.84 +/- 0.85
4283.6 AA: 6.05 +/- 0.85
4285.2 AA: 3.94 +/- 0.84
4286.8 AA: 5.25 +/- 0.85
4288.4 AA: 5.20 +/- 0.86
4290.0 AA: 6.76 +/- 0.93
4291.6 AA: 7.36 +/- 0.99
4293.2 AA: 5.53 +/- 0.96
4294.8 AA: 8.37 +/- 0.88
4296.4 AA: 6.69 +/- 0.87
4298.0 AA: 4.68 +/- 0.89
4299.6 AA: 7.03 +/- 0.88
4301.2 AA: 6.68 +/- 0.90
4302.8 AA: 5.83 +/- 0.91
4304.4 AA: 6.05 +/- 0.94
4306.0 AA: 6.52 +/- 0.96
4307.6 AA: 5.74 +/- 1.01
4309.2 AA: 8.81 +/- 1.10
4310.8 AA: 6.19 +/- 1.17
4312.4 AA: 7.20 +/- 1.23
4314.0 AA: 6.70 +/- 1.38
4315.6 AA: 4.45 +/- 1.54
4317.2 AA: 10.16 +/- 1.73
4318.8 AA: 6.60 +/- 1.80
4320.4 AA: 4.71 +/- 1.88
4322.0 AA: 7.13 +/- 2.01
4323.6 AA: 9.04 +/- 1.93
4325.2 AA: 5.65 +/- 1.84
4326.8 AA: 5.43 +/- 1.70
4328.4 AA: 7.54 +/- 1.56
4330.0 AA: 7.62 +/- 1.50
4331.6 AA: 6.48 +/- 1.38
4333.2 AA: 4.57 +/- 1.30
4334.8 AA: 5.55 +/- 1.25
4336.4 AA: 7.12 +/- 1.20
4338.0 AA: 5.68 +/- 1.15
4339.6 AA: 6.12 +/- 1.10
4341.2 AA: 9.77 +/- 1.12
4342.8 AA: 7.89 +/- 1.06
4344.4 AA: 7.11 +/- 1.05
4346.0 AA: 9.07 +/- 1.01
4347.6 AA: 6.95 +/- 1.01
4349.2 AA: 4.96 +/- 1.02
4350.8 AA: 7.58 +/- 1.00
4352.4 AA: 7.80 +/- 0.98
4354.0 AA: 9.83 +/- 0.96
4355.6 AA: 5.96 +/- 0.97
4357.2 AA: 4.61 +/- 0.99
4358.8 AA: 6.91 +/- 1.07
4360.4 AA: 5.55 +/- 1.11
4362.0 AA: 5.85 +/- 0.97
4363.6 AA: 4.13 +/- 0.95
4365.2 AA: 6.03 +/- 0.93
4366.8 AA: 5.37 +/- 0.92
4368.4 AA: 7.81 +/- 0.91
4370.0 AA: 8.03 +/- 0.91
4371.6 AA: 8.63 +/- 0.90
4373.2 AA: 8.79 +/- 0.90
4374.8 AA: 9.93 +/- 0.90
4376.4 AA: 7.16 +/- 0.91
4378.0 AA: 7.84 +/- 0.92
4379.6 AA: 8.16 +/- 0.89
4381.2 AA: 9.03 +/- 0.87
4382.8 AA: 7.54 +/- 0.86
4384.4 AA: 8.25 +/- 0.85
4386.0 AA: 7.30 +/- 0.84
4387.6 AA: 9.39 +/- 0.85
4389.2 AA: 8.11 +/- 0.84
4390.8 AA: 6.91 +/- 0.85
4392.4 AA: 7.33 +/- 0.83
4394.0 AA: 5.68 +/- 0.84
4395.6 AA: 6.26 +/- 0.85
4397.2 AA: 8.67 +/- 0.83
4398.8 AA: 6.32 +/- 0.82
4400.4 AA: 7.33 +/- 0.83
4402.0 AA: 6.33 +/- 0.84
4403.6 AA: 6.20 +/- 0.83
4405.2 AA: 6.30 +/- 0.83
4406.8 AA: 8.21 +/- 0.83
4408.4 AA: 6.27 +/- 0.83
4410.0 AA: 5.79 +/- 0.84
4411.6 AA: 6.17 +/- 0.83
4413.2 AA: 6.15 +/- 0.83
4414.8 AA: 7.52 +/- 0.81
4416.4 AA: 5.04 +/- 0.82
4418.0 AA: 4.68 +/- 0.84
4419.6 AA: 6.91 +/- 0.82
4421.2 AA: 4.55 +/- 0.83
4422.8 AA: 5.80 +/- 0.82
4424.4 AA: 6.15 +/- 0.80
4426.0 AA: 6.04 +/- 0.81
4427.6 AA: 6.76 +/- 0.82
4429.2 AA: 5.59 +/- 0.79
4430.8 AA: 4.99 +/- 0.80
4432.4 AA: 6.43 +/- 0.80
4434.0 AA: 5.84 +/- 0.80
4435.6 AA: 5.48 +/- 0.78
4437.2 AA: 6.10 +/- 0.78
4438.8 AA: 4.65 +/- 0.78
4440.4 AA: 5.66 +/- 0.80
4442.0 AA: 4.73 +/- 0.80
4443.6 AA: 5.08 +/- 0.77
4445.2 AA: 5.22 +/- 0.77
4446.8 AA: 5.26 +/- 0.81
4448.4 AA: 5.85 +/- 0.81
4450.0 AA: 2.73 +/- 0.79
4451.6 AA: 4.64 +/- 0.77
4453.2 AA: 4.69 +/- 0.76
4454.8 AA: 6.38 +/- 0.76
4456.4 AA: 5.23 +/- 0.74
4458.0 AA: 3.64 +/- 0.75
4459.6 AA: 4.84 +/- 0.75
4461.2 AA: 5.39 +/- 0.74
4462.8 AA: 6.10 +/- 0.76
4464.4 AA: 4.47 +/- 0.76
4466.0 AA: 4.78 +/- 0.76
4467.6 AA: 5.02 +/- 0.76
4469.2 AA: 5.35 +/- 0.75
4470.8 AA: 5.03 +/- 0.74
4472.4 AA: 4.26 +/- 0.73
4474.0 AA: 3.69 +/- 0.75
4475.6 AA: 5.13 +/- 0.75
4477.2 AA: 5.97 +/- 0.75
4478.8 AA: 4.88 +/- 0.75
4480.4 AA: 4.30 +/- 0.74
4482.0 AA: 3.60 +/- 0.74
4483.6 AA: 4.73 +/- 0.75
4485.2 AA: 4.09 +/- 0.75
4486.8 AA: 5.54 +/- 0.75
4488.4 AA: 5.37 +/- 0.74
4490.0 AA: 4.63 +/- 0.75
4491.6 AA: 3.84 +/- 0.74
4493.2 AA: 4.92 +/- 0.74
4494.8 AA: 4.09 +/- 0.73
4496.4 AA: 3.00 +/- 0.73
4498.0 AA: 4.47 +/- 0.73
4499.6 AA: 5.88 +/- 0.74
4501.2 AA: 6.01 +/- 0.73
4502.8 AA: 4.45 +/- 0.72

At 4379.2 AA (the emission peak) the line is C IV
